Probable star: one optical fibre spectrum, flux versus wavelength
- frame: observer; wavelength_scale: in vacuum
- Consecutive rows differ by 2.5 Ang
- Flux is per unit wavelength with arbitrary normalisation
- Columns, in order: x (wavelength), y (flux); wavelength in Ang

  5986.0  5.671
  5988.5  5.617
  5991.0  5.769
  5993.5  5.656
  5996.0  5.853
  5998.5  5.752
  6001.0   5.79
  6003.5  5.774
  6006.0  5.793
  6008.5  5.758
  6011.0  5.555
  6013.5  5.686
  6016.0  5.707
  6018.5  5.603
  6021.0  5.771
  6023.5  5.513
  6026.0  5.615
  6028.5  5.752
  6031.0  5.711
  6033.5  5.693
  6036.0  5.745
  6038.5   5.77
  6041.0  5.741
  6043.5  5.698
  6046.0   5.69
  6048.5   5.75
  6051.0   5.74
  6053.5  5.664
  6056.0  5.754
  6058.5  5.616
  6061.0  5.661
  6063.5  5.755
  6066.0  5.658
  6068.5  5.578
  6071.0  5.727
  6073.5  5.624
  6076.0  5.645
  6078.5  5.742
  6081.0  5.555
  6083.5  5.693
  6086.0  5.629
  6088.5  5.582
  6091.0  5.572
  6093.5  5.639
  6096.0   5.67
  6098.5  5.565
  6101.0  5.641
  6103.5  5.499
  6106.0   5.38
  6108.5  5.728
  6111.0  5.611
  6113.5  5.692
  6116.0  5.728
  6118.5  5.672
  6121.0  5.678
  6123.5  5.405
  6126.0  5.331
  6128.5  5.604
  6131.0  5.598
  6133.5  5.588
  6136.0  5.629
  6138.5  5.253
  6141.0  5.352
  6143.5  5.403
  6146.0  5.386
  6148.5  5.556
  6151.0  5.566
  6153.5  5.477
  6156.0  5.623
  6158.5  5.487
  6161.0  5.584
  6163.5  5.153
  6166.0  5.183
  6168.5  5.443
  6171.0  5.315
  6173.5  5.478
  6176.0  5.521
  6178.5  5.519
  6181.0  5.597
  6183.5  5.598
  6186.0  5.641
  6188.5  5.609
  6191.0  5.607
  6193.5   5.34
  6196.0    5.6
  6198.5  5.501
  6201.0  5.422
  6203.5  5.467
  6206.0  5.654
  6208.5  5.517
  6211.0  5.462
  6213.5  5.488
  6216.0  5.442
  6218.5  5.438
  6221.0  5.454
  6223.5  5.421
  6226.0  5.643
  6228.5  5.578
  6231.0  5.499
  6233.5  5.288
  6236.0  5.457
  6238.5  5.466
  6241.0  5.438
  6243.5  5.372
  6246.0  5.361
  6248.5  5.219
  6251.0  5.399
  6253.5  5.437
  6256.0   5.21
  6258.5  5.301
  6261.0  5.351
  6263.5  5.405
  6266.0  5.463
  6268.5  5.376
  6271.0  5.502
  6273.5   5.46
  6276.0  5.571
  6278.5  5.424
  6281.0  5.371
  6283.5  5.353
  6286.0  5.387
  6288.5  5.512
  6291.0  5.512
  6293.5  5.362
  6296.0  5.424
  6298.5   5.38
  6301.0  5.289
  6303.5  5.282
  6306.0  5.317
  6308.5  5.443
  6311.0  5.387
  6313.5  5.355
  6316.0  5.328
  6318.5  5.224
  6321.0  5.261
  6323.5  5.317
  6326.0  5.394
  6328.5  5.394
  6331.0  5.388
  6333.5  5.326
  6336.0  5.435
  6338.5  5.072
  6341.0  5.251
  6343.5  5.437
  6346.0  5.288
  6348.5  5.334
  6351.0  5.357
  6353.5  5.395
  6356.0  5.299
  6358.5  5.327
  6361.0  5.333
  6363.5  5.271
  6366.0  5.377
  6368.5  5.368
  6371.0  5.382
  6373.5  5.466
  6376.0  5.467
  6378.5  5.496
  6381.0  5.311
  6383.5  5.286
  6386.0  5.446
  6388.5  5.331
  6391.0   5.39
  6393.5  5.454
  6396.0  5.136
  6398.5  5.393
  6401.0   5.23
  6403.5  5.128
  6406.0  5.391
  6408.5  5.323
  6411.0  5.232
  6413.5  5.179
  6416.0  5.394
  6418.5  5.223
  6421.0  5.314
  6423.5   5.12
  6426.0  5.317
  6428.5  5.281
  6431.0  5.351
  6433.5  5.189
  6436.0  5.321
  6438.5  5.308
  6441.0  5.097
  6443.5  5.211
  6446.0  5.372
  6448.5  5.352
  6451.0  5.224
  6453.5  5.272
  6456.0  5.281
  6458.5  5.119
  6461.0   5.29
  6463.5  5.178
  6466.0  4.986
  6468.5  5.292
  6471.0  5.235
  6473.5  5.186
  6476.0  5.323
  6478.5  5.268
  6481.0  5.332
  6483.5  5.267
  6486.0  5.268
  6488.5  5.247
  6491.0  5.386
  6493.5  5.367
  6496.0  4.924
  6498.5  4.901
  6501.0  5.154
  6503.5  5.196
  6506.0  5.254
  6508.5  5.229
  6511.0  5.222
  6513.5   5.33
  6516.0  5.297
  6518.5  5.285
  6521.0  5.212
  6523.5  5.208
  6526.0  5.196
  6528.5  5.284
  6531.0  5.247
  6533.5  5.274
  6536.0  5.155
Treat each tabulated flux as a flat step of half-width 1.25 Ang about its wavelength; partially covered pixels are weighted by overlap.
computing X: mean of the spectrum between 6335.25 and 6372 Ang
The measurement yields 5.33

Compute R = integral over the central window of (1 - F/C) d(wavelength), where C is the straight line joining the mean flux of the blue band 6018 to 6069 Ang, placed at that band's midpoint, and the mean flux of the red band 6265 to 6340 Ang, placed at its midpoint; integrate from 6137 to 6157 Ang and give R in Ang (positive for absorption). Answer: 0.41 Ang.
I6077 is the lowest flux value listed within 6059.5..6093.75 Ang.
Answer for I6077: 5.555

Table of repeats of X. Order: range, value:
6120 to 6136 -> 5.54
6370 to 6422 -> 5.33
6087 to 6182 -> 5.52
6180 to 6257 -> 5.47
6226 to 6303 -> 5.41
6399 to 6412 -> 5.27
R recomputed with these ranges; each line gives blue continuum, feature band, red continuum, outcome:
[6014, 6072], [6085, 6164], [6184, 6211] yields 0.92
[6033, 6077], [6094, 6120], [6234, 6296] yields 0.01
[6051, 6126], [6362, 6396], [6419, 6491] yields -0.31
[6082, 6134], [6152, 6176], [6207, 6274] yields 0.44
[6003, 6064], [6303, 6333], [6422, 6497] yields 0.31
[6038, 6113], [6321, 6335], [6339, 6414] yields 0.08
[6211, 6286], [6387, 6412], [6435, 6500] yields -0.06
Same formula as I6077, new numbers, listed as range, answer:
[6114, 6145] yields 5.253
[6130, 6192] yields 5.153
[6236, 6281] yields 5.21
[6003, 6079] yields 5.513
